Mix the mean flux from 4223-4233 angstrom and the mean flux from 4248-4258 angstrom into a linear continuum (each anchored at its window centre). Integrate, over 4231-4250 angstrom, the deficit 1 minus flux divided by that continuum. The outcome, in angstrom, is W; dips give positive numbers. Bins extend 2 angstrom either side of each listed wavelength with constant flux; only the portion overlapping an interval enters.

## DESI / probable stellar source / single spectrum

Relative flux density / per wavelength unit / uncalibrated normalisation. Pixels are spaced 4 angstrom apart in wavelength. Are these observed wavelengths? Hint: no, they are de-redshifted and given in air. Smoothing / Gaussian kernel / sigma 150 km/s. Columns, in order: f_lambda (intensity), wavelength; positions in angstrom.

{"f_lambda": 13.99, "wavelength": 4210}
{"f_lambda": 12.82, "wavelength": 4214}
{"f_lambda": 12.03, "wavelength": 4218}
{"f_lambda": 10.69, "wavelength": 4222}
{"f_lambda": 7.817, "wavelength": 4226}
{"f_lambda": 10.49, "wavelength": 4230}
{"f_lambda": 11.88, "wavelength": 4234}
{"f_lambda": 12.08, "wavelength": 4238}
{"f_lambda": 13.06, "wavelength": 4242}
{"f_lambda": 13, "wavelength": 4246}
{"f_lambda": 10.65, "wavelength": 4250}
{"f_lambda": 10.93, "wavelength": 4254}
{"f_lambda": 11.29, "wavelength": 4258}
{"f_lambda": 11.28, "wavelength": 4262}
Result -3.7 angstrom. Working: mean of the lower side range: 9.58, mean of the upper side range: 10.9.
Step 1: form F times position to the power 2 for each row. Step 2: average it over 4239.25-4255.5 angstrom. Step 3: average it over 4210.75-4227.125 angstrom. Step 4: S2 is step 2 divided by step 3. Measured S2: 1.08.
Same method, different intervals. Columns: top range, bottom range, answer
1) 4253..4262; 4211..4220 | 0.90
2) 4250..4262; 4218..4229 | 1.14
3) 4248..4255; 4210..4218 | 0.85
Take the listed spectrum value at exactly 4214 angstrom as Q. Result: 12.82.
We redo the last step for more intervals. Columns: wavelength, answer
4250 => 10.65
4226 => 7.817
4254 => 10.93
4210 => 13.99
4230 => 10.49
